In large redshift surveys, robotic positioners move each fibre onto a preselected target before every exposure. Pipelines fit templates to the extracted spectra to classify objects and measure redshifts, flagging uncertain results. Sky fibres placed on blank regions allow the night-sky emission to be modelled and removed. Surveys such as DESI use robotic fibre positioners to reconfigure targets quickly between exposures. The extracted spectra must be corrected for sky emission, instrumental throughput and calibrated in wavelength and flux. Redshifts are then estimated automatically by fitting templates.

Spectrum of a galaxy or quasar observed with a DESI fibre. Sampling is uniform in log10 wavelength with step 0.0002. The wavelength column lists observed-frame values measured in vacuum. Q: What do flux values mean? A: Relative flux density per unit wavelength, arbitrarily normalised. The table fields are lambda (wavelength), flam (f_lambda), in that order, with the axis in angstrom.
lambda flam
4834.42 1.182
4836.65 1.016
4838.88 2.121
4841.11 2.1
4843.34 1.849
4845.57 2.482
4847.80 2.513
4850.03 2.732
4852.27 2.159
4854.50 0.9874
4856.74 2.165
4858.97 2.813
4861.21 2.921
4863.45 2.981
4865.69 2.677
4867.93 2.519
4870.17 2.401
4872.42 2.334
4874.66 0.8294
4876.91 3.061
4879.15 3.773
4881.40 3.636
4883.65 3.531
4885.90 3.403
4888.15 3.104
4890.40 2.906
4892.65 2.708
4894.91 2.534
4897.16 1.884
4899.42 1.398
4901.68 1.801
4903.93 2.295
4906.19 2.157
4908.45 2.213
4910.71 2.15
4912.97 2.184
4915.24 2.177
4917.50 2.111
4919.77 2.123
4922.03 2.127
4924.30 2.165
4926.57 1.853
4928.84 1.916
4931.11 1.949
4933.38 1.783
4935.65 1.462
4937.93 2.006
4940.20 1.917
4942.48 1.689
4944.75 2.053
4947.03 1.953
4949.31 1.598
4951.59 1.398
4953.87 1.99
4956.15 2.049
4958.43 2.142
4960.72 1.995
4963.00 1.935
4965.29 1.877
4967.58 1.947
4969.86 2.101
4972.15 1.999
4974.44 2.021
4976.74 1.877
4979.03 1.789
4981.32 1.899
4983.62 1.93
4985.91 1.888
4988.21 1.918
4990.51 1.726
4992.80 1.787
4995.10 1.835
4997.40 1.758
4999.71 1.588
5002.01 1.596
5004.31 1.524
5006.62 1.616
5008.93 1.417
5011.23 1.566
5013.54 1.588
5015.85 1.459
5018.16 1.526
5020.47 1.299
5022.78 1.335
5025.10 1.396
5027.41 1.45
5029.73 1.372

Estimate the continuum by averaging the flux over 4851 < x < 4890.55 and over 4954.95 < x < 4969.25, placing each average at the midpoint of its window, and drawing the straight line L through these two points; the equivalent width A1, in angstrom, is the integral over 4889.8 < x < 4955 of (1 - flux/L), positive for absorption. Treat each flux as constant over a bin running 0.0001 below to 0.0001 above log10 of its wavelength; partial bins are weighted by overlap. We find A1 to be 8.11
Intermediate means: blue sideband 2.67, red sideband 2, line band 2.01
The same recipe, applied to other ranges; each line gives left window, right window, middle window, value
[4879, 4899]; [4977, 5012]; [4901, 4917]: 3.38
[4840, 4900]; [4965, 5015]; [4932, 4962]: 2.92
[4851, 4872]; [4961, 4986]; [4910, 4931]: 0.75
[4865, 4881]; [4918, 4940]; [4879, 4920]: -4.07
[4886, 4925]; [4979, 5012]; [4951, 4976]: -0.62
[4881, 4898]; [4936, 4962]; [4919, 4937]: 2.73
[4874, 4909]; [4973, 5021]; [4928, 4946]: 2.99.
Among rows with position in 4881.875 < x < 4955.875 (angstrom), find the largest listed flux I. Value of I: 3.531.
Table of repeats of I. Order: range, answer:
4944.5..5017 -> 2.142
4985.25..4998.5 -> 1.918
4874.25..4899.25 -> 3.773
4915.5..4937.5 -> 2.165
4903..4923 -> 2.295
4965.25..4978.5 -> 2.101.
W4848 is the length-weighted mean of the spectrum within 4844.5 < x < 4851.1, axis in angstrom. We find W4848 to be 2.58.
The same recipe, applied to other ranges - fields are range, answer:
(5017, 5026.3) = 1.39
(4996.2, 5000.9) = 1.67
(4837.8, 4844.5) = 2.03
